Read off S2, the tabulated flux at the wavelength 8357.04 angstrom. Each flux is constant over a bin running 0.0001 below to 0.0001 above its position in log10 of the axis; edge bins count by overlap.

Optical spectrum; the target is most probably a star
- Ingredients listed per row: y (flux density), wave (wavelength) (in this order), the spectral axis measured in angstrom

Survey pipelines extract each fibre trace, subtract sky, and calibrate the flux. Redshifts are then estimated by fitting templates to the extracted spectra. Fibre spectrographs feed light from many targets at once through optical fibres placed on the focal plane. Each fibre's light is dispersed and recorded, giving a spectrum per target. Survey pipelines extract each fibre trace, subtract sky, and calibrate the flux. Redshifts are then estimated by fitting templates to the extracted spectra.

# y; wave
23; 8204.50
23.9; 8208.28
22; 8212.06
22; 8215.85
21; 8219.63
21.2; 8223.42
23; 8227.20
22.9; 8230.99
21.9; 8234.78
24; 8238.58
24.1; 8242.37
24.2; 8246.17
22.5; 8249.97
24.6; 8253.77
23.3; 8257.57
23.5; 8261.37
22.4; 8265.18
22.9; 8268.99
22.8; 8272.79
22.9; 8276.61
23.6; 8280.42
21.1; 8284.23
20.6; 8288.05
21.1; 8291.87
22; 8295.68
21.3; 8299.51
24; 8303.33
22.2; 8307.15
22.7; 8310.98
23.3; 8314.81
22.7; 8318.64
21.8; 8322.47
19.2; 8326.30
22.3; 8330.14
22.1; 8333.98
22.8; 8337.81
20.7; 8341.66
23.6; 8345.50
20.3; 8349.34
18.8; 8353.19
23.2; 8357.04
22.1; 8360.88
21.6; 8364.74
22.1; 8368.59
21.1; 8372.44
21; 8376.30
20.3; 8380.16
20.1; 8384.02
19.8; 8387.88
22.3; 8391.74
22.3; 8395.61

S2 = 23.2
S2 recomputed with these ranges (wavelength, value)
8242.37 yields 24.1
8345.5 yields 23.6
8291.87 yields 21.1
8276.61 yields 22.9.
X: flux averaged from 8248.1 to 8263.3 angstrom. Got 23.5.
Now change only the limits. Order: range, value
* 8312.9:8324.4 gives 22.6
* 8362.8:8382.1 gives 21.2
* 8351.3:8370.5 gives 21.6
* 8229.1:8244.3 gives 23.2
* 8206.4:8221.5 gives 22.2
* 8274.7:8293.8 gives 21.9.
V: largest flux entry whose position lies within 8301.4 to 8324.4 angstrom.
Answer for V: 24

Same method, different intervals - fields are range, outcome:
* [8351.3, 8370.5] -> 23.2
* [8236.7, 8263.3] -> 24.6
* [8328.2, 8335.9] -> 22.3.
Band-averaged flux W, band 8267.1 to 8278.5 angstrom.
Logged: 22.9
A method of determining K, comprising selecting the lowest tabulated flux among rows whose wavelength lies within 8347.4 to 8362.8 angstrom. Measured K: 18.8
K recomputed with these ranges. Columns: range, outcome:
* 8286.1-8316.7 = 20.6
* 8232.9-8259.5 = 21.9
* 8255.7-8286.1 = 21.1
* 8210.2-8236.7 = 21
